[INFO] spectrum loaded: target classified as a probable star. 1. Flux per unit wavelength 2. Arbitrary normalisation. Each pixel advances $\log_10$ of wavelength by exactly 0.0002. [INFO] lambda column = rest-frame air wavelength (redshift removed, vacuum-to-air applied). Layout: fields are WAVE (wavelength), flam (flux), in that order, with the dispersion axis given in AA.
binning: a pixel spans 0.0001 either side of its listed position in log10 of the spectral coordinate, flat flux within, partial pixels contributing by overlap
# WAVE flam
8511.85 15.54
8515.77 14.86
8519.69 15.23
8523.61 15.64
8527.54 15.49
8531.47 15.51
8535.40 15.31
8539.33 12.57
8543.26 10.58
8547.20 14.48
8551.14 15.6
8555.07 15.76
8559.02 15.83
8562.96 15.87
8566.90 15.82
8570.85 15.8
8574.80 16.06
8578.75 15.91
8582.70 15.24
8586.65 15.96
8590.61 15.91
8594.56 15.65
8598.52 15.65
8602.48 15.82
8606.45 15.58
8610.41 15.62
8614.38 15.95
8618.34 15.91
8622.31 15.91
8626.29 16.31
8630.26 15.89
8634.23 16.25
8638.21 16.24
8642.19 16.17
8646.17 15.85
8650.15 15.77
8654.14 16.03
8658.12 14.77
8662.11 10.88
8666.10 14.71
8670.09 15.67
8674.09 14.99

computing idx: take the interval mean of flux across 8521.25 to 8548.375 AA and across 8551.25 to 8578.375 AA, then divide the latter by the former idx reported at 1.1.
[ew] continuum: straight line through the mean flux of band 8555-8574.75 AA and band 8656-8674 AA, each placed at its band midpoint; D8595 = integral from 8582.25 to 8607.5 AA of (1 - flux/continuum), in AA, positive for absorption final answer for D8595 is -0.6 AA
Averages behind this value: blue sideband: 15.8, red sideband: 14.1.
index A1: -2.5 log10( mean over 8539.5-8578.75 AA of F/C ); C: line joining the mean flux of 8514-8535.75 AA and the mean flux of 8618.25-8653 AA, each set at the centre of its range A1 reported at 0.04 mag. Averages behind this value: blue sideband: 15.3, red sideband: 16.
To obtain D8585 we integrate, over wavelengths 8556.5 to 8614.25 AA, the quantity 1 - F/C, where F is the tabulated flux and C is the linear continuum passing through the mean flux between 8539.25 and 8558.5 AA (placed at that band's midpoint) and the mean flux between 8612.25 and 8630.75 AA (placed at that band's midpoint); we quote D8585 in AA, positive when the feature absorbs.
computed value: -2.9 AA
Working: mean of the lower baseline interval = 14.1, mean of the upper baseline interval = 16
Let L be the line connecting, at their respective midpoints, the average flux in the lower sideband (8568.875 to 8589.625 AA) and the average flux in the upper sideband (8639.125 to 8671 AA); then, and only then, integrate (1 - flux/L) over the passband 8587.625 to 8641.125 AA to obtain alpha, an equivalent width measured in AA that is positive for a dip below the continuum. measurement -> -1.7 AA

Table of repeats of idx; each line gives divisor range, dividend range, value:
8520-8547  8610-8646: 1.12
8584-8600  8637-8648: 1.02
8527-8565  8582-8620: 1.07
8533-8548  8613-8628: 1.21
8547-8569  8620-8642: 1.03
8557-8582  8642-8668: 0.93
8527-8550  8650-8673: 1.04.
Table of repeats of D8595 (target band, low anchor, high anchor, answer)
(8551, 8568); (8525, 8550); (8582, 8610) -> -1.3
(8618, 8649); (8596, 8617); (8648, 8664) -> -2.2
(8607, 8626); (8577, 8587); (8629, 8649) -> 0.1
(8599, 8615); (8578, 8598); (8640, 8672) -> -0.2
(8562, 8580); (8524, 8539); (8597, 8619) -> -0.5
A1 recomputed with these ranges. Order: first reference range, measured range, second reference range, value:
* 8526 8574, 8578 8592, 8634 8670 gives -0.052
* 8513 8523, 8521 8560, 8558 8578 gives 0.060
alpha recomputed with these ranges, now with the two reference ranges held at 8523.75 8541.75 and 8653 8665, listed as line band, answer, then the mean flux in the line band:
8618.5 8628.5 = -1.4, 16.1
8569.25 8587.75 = -1.8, 15.8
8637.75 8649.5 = -1.8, 16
